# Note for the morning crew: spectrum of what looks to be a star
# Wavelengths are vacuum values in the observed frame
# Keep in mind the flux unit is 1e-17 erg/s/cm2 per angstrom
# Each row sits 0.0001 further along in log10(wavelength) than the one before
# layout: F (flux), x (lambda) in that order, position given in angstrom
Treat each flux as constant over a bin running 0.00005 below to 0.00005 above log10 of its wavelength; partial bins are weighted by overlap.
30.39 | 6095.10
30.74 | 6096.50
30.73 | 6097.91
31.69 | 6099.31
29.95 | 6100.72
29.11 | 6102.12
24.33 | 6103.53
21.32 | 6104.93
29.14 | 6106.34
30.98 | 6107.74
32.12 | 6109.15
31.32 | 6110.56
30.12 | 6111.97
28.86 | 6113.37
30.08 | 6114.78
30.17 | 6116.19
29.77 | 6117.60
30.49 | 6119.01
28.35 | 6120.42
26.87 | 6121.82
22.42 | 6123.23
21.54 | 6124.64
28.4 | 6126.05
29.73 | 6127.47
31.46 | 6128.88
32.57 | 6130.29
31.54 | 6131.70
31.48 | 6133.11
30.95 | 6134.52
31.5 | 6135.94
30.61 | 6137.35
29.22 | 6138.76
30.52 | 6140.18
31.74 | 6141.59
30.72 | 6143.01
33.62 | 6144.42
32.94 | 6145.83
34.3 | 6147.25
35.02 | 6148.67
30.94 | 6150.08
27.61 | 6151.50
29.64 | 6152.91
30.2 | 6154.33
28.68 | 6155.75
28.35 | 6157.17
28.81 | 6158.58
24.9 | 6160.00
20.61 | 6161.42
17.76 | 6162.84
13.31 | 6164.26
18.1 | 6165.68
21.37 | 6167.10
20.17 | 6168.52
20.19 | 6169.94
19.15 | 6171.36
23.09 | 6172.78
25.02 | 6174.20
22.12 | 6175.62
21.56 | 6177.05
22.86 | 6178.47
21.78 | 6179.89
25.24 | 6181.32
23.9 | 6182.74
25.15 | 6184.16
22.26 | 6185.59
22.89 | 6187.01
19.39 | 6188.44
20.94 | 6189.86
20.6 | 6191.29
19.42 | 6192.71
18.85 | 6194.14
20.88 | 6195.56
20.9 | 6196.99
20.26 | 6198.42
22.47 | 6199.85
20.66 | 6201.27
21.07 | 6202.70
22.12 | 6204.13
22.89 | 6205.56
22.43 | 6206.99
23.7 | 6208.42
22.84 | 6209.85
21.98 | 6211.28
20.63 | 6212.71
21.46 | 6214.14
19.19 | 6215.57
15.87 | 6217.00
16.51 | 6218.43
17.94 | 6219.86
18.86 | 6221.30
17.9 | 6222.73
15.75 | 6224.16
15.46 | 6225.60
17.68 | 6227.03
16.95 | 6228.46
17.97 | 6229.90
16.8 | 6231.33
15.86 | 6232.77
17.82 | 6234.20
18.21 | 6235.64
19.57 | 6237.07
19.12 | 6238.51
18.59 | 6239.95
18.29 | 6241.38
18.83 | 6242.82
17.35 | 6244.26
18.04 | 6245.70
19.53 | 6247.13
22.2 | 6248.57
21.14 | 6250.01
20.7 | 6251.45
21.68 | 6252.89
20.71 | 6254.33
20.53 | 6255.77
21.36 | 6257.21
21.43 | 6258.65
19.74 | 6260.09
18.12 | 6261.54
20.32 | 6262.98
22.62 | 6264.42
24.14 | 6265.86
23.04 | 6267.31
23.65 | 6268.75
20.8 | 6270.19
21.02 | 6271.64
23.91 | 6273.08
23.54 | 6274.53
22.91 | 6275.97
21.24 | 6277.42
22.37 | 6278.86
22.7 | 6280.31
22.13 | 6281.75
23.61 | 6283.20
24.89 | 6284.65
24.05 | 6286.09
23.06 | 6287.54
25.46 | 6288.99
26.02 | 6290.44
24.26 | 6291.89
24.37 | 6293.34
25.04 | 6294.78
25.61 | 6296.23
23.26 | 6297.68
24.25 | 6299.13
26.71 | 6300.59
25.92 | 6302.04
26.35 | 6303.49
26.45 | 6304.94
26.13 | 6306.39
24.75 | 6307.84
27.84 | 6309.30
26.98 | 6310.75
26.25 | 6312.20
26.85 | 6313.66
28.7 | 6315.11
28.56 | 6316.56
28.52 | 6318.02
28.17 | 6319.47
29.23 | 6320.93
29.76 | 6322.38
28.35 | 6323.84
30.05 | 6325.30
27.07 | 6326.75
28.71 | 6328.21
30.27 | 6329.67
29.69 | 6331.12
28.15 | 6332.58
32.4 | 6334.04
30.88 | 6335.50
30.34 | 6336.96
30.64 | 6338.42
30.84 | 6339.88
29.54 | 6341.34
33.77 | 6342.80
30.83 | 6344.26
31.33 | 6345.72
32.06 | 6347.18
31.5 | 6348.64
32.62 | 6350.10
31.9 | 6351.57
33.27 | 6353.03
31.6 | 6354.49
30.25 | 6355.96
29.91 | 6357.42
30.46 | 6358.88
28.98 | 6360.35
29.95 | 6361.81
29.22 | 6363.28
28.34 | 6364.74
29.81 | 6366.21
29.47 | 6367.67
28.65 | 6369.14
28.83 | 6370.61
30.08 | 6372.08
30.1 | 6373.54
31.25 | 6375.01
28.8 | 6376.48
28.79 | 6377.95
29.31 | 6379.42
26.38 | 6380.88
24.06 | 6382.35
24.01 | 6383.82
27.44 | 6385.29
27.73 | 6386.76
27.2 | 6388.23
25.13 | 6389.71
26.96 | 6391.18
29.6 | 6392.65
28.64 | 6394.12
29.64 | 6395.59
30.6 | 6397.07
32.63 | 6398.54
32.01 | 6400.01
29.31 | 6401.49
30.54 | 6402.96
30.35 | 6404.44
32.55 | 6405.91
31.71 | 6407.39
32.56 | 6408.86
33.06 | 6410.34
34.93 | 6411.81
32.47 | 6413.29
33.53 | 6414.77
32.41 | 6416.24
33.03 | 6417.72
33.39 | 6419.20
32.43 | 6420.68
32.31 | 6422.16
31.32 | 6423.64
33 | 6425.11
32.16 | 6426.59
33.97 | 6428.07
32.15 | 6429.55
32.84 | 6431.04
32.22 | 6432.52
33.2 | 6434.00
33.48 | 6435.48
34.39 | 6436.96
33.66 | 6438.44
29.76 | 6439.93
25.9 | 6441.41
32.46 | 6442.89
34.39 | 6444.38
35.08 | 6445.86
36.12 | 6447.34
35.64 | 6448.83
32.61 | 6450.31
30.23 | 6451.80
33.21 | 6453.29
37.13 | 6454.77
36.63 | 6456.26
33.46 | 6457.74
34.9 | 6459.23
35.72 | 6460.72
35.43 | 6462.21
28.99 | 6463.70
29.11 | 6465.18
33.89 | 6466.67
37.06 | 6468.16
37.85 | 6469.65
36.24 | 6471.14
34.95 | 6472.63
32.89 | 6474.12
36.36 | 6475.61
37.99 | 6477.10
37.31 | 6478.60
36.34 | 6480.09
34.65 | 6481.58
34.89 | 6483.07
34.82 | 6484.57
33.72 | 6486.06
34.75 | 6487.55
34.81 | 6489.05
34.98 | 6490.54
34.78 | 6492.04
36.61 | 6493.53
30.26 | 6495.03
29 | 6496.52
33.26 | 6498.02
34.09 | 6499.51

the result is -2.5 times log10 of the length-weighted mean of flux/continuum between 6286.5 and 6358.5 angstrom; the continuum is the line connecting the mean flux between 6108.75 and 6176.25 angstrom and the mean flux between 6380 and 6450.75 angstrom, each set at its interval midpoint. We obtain 0.06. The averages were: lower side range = 27.7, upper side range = 31.3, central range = 28.5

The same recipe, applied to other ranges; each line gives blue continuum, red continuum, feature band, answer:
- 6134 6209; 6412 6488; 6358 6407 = 0.09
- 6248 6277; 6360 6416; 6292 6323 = -0.09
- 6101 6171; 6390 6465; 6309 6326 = 0.09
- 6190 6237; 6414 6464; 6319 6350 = -0.13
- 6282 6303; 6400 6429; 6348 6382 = -0.03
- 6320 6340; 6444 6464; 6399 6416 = 0.02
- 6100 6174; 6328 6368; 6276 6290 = 0.27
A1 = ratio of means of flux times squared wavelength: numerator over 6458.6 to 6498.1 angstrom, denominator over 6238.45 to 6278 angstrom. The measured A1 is 1.77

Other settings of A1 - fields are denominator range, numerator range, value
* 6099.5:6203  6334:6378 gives 1.25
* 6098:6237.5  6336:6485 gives 1.41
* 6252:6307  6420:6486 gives 1.54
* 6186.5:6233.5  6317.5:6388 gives 1.58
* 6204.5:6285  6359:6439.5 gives 1.59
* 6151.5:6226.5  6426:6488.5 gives 1.72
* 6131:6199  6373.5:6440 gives 1.32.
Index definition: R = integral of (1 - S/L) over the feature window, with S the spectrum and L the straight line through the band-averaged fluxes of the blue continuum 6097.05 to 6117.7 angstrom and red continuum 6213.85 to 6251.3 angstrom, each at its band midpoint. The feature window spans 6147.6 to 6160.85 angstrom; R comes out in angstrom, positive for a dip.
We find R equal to -2.2 angstrom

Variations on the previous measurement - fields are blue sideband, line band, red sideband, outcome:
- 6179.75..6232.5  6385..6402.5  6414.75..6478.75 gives 1.0 angstrom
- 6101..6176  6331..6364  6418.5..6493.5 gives 0.9 angstrom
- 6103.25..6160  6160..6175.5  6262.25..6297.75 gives 4.4 angstrom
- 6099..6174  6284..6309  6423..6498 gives 4.6 angstrom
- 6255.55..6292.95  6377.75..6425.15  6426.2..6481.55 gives 0.7 angstrom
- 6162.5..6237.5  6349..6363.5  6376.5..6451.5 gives -1.4 angstrom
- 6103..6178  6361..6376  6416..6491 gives 1.2 angstrom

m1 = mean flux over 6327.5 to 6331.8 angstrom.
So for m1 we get 29.6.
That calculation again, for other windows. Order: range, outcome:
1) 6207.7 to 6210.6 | 23.2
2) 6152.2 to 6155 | 29.9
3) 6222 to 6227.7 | 16.7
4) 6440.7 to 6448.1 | 32.8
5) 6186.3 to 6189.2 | 21.2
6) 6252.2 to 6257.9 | 21.1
